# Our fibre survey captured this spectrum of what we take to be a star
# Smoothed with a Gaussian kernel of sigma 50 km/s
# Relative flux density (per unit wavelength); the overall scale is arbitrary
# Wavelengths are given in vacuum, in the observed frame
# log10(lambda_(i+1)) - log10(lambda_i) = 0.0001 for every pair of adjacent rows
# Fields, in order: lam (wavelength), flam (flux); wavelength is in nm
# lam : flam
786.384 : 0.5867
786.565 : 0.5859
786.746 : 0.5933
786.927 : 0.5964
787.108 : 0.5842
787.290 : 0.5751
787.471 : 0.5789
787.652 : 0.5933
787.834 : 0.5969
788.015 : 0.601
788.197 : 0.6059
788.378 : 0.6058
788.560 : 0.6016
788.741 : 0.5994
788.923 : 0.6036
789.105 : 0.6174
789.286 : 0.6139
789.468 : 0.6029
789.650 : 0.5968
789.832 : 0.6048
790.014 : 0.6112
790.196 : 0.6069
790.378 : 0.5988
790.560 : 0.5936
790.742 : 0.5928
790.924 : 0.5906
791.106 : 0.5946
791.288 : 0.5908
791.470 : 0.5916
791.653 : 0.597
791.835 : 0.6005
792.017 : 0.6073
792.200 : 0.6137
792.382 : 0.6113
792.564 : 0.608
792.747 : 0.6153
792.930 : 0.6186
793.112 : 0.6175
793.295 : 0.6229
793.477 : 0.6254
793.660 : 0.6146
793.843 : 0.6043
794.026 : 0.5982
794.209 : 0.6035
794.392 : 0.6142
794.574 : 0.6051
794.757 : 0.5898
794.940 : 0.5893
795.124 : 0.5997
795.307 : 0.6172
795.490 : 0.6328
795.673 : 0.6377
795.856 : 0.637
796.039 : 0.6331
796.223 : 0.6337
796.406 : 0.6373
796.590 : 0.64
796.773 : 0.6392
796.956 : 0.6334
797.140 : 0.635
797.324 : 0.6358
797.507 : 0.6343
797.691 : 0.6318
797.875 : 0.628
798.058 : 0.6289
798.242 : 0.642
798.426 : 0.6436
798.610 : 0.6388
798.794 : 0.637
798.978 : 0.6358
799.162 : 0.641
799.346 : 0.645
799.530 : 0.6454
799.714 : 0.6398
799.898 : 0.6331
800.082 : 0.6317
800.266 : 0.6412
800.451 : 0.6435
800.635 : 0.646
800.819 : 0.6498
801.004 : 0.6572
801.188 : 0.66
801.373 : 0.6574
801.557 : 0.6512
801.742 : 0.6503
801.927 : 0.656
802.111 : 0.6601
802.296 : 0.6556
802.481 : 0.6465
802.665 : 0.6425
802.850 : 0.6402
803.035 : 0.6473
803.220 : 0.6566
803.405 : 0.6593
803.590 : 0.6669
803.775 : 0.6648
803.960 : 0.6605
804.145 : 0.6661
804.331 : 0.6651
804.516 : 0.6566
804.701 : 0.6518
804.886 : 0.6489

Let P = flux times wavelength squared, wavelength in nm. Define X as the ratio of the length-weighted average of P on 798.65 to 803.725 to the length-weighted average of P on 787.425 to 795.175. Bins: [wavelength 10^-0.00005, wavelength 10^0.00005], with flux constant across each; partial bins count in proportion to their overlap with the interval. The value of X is 1.1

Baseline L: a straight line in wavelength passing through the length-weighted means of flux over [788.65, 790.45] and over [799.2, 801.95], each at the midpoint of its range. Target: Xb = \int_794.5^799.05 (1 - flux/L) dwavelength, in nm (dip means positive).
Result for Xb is 0.03 nm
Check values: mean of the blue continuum 0.606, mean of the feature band 0.629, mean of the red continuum 0.647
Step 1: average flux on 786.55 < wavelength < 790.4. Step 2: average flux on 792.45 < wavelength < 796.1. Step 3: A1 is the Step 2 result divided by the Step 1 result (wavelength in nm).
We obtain 1.03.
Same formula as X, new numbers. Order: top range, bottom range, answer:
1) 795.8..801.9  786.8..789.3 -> 1.10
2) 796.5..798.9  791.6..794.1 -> 1.05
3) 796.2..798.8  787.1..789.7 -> 1.09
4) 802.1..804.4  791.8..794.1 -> 1.10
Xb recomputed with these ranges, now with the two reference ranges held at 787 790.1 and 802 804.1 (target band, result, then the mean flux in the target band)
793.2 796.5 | 0.038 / 0.616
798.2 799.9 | -0.002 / 0.64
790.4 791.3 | 0.022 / 0.593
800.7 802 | -0.012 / 0.654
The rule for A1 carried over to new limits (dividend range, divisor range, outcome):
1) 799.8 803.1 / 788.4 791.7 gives 1.08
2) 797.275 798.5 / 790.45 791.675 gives 1.07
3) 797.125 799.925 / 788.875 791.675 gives 1.06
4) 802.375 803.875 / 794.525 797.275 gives 1.05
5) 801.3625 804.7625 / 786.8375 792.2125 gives 1.10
